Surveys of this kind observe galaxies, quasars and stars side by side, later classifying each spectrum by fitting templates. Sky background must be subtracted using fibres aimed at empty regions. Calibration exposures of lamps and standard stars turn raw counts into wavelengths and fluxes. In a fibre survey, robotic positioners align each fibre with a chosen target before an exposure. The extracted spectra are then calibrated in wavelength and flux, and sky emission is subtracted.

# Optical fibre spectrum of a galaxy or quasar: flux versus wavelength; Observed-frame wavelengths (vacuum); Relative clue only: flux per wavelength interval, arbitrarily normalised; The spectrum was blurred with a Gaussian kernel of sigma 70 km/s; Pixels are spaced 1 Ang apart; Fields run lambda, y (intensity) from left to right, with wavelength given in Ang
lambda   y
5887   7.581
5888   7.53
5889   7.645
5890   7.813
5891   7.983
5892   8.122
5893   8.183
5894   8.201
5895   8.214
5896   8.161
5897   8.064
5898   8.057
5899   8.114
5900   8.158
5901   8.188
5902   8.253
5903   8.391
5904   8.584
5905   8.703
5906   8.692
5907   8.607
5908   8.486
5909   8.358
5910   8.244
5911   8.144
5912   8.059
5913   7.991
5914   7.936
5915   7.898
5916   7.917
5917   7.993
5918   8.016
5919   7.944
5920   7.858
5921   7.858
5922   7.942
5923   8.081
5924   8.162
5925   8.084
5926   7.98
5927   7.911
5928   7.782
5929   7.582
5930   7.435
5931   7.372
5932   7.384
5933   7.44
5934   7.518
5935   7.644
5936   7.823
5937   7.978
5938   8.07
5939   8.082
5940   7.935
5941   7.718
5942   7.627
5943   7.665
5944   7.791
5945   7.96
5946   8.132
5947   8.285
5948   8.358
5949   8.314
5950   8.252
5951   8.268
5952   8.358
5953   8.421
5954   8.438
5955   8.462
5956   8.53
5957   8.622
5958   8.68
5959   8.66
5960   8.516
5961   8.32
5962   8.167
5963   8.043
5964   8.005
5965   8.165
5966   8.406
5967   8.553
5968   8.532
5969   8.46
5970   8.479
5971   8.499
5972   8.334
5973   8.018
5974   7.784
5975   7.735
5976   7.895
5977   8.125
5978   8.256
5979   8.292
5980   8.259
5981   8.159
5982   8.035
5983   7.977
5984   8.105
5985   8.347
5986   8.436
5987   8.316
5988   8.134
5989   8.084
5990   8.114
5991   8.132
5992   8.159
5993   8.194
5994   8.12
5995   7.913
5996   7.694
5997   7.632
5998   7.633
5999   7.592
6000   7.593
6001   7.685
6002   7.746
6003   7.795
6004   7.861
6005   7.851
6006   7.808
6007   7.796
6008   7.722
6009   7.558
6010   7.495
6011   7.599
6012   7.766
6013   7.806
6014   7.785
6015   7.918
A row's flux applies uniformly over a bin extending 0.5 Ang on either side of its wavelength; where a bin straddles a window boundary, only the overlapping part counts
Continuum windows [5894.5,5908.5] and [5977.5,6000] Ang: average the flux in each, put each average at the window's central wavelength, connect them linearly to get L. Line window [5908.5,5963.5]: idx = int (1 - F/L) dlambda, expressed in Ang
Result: 1.3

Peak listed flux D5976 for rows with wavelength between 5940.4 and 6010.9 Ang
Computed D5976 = 8.68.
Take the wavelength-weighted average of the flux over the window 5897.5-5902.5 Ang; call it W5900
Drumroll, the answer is 8.15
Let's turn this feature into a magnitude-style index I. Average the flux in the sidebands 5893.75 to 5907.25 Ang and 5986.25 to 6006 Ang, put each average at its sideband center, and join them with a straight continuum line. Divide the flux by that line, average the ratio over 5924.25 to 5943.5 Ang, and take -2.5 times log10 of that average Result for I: 0.058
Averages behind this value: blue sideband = 8.31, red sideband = 7.91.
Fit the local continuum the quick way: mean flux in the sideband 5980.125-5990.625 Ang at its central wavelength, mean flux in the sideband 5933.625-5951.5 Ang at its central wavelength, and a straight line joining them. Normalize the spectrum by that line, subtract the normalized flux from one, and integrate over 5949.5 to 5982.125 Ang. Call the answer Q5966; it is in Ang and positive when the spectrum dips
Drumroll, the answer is -0.9 Ang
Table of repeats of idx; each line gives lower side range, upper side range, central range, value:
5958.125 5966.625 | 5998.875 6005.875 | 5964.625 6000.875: -0.41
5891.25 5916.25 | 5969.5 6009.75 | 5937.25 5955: 0.01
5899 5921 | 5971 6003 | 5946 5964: -0.62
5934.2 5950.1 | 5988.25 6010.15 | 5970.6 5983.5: -0.36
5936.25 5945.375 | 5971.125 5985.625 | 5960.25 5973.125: -0.46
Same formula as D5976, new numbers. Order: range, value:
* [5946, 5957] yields 8.622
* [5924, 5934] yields 8.162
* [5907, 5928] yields 8.607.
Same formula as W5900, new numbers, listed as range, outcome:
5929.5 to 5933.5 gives 7.41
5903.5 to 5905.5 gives 8.64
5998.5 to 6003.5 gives 7.68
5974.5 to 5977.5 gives 7.92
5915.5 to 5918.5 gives 7.98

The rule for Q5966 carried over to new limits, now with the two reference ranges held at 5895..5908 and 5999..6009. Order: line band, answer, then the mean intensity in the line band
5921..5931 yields 0.4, 7.86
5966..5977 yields -0.4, 8.23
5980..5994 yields -0.6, 8.17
